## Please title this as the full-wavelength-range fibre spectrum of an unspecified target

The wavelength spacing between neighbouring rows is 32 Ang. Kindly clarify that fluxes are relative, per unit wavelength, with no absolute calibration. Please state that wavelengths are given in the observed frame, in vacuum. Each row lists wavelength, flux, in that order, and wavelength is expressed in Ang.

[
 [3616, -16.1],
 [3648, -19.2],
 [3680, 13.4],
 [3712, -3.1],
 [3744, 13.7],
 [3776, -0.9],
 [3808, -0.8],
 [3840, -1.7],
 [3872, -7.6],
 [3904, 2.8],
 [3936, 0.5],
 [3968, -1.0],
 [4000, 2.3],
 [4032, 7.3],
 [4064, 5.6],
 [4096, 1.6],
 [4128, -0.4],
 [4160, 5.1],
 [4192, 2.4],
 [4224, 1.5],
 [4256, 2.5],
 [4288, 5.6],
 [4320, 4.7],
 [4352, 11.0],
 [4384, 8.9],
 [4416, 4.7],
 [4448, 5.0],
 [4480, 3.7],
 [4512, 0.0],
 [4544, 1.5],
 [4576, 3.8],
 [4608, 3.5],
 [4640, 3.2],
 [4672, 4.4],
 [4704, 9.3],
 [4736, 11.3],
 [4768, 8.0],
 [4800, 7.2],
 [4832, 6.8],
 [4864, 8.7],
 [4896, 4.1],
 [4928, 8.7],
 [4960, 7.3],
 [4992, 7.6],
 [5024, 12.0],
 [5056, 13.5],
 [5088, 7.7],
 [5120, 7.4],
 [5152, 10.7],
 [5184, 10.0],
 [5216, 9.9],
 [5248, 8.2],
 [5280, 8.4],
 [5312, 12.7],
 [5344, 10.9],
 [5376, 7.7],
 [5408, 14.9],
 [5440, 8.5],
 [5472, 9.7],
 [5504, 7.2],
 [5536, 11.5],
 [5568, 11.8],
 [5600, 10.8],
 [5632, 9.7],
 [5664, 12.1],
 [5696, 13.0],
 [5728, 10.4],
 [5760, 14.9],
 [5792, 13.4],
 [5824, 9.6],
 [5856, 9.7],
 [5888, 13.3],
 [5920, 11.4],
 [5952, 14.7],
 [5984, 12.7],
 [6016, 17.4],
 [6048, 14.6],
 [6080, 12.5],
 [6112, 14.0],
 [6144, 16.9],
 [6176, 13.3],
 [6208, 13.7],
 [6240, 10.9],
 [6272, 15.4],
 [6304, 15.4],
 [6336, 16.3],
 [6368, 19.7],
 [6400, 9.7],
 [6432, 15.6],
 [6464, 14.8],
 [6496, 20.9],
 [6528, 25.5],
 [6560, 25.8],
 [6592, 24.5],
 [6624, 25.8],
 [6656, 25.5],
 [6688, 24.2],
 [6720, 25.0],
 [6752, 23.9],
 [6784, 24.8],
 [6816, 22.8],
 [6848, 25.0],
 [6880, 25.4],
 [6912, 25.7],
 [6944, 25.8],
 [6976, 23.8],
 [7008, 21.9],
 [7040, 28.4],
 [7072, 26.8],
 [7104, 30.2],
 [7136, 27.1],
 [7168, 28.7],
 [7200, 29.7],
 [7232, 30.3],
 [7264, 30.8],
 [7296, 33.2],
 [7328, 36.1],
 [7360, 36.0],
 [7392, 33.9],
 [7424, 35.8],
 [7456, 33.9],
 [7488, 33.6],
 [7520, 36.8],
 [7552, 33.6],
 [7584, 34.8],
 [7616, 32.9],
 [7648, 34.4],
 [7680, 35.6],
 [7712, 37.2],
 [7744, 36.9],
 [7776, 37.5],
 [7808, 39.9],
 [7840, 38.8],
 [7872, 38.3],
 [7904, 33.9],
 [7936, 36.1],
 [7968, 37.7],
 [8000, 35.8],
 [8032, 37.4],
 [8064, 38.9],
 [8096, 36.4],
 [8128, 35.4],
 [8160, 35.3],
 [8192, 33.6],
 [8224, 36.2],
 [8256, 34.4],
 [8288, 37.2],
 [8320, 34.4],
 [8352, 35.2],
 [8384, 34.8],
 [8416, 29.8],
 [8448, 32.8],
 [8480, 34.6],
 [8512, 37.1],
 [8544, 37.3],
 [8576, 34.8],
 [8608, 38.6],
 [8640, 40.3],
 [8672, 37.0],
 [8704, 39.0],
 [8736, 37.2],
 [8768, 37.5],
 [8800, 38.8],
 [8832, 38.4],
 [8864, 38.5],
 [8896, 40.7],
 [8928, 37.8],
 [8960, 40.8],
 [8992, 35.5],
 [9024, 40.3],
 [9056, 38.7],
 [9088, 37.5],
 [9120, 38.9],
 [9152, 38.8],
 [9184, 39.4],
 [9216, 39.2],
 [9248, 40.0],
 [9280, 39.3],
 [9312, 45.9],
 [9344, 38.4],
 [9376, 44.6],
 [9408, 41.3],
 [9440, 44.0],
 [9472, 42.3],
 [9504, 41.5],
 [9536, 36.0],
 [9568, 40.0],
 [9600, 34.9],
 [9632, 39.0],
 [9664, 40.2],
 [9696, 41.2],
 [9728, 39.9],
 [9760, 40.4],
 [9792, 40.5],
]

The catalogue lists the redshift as 0.626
